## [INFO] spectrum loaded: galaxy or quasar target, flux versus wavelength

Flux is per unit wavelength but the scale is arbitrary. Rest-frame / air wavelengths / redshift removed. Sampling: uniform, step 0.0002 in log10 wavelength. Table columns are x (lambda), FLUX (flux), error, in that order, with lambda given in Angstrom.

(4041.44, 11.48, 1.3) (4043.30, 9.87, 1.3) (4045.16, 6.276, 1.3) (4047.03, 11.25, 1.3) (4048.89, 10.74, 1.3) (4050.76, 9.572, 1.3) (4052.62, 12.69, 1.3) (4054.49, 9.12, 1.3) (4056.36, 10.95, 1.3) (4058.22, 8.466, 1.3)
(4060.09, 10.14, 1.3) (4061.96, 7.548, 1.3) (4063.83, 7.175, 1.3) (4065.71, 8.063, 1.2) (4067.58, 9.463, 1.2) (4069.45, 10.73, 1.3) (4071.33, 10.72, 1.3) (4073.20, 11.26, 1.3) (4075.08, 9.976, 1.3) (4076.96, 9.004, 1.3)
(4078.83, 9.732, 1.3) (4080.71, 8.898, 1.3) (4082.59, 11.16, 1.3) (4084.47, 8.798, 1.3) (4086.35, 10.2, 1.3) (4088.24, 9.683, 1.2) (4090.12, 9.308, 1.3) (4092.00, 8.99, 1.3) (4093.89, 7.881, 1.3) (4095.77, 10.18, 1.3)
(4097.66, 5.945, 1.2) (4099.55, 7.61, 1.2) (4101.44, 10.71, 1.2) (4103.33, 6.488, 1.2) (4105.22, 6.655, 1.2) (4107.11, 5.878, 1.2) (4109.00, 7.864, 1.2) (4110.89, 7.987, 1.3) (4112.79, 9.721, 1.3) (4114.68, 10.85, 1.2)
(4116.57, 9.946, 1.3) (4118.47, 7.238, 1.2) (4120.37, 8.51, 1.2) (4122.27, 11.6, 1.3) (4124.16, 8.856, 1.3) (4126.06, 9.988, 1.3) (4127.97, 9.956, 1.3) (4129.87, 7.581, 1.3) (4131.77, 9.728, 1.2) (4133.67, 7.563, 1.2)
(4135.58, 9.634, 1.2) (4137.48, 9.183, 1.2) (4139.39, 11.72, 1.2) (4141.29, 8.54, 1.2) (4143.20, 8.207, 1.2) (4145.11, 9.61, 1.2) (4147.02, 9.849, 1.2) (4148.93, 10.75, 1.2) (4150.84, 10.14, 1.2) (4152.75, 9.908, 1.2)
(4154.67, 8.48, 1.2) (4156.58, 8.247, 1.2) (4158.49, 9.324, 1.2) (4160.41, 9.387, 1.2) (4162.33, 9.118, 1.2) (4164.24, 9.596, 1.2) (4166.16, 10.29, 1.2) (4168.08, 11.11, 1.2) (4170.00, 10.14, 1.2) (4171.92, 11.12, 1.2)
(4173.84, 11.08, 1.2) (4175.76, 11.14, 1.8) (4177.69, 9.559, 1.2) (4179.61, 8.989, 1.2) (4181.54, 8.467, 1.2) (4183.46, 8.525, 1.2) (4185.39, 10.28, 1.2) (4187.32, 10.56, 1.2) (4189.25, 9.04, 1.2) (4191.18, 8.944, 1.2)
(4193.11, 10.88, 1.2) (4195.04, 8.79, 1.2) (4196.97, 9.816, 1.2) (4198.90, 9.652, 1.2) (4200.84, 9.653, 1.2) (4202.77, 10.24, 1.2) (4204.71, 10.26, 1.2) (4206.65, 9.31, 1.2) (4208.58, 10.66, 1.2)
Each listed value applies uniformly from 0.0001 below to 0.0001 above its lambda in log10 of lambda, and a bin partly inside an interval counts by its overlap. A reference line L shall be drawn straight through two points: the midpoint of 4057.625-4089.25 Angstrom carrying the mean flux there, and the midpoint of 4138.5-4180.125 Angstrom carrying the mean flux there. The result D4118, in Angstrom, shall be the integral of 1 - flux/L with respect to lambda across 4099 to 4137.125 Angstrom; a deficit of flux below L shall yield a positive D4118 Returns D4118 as 3.7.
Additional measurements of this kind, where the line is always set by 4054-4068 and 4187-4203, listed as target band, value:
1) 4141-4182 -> -1.1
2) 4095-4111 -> 2.5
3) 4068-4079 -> -1.6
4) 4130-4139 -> 0.2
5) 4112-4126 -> -0.5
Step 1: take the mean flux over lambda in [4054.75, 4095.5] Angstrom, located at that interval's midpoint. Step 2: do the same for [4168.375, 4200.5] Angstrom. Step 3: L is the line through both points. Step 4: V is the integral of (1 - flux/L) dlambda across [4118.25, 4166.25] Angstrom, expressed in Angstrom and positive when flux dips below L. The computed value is 1.6 Angstrom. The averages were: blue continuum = 9.44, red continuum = 9.83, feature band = 9.36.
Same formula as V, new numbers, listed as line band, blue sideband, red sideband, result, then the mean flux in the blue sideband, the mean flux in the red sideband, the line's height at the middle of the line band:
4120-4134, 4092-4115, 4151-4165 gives -1.2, 8.11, 9.2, 8.58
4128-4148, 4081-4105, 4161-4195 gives 0.4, 8.84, 9.89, 9.4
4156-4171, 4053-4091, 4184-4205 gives 0.1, 9.57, 9.79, 9.73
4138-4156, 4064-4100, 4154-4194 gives -0.1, 9.32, 9.74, 9.61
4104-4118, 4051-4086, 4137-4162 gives 1.8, 9.67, 9.48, 9.57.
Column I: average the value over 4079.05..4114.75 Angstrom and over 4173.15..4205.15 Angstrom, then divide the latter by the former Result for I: 1.1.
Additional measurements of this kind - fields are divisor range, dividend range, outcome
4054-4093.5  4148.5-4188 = 1.03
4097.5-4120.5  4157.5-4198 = 1.20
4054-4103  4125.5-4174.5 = 1.04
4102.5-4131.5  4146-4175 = 1.15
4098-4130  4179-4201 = 1.09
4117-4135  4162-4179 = 1.15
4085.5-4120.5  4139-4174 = 1.15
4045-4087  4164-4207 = 1.02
